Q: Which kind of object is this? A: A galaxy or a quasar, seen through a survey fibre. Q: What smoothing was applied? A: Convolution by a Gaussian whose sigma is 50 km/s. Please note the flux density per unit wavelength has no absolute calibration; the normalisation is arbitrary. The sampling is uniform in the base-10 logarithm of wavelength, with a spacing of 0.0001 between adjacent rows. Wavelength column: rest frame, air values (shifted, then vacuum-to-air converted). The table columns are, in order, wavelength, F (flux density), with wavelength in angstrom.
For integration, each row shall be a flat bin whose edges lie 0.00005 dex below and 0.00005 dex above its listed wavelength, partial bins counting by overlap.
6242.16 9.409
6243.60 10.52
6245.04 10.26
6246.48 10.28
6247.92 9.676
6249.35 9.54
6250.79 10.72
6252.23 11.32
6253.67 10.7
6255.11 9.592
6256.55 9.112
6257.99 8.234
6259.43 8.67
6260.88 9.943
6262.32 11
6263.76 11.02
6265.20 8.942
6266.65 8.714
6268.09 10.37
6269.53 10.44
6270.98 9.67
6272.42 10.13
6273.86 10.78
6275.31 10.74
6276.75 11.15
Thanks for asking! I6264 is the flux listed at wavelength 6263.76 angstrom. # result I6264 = 11.02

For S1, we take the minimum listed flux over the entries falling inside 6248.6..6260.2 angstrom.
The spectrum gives 8.234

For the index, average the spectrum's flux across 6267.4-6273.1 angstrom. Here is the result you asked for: 10.2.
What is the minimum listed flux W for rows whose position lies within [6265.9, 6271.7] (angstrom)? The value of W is 8.714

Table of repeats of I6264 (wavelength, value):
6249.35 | 9.54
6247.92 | 9.676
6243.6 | 10.52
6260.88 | 9.943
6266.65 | 8.714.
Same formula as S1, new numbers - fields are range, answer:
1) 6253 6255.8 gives 9.592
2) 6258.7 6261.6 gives 8.67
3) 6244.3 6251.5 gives 9.54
